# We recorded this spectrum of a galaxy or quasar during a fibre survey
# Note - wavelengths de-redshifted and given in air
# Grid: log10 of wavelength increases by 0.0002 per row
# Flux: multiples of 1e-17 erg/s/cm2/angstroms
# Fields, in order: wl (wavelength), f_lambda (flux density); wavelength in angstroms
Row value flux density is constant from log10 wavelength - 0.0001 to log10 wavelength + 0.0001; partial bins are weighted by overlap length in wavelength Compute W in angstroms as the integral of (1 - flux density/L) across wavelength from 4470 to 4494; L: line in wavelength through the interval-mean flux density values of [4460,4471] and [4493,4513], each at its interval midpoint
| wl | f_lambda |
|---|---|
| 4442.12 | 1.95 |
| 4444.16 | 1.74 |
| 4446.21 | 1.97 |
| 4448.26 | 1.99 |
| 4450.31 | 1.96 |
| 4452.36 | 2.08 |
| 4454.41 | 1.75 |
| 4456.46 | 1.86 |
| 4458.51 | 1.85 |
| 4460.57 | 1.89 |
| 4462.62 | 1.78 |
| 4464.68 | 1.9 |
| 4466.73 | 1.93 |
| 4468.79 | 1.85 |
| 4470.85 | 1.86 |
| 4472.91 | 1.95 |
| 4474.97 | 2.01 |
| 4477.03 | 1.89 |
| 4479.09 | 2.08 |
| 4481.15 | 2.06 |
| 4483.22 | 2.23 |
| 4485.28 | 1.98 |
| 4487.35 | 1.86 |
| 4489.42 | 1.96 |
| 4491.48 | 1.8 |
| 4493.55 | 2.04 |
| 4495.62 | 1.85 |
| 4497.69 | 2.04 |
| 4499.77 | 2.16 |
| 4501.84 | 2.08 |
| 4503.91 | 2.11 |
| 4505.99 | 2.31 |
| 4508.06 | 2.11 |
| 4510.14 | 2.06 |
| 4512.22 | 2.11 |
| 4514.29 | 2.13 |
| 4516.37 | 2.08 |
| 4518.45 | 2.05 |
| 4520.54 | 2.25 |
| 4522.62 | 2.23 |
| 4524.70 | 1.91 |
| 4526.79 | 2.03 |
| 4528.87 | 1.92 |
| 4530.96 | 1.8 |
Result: -0.15 angstroms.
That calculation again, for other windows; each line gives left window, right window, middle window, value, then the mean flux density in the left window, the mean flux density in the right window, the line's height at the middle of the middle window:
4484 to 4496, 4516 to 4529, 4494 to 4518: -1.1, 1.93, 2.08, 2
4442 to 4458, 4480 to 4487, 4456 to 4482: 1.1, 1.91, 2.07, 2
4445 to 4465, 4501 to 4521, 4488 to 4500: 0.6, 1.9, 2.13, 2.06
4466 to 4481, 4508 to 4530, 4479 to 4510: -0.6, 1.95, 2.08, 2.01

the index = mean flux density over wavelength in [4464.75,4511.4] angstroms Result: 2.01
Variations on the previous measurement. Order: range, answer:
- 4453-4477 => 1.88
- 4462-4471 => 1.87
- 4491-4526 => 2.08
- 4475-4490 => 2.01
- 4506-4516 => 2.12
